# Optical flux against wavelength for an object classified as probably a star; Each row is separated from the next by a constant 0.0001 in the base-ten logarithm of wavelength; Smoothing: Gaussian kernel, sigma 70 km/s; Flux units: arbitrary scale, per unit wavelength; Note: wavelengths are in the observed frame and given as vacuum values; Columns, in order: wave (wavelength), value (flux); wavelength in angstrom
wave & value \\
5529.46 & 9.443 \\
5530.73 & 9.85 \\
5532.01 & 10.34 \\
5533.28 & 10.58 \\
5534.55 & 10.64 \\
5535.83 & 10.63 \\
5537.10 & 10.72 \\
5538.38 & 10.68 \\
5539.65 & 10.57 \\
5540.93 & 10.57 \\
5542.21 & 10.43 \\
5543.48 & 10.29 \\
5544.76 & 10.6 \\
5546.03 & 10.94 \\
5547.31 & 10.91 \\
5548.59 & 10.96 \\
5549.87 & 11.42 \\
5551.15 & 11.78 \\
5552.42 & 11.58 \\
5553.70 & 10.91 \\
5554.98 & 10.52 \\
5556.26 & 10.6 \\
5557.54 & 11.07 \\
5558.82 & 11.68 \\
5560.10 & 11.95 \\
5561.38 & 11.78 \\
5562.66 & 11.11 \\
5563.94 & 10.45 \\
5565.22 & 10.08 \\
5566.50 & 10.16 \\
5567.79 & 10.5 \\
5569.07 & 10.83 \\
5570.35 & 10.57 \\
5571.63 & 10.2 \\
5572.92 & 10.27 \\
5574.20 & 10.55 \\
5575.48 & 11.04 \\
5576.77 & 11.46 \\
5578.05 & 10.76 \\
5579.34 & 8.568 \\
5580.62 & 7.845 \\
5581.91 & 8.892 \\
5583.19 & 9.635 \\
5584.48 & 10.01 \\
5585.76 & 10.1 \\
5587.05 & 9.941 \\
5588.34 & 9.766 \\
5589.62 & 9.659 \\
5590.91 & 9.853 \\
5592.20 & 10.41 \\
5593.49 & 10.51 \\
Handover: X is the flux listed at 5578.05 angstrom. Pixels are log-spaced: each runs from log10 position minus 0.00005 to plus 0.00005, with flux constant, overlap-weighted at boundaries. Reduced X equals 10.76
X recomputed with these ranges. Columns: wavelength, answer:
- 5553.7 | 10.91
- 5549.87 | 11.42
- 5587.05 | 9.941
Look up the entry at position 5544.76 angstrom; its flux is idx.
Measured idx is 10.6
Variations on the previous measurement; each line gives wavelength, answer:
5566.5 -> 10.16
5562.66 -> 11.11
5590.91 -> 9.853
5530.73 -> 9.85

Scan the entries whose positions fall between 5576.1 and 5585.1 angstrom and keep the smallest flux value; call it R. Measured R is 7.845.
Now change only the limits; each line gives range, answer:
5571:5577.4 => 10.2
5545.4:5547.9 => 10.91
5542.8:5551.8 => 10.29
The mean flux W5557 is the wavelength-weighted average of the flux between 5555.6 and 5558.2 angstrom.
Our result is 10.8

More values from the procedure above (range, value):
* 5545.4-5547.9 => 10.9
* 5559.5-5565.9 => 11.1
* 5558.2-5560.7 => 11.8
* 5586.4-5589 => 9.85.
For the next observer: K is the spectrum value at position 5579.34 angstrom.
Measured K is 8.568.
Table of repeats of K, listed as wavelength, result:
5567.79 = 10.5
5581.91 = 8.892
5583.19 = 9.635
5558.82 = 11.68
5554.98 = 10.52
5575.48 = 11.04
